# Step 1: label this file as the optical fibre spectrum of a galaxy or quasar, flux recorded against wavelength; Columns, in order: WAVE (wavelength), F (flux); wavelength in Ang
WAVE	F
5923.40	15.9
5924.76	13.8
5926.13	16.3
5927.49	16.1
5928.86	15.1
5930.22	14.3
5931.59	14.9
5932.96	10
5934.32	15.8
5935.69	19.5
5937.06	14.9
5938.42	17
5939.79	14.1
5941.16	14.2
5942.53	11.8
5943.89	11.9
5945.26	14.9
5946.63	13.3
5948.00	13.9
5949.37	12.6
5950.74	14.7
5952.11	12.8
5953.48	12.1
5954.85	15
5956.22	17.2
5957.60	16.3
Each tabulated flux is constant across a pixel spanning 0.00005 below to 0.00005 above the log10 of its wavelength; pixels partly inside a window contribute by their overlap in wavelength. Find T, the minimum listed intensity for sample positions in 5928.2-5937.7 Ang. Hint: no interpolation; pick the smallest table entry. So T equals 10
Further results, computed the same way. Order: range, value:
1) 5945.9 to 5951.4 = 12.6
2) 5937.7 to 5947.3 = 11.8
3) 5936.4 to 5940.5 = 14.1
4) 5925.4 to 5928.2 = 16.1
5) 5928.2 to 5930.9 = 14.3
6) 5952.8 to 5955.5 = 12.1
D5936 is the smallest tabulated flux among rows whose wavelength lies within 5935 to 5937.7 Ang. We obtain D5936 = 14.9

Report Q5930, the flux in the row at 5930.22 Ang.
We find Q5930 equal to 14.3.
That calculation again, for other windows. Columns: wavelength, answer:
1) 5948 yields 13.9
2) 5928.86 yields 15.1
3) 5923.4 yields 15.9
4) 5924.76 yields 13.8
